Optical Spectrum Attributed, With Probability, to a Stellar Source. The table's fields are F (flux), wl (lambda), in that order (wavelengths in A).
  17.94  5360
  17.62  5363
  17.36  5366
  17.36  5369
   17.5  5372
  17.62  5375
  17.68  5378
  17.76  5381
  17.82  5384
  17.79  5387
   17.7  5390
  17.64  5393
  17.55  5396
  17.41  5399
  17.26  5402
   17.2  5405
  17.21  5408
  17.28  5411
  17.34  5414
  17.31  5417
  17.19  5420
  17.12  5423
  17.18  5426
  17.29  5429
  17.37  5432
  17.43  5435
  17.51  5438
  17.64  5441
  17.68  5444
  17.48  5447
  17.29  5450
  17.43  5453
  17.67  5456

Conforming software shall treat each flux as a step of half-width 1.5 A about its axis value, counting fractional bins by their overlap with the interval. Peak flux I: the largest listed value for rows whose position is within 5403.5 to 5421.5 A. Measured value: 17.34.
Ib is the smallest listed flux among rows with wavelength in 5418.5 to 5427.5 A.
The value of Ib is 17.12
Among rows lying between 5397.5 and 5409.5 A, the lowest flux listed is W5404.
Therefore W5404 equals 17.2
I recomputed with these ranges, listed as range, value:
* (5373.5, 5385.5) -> 17.82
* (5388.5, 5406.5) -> 17.7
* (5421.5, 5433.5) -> 17.37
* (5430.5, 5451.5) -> 17.68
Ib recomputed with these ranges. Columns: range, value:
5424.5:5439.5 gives 17.18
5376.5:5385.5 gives 17.68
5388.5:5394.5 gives 17.64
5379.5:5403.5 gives 17.26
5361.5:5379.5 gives 17.36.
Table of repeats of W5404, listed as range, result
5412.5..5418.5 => 17.31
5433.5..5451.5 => 17.29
